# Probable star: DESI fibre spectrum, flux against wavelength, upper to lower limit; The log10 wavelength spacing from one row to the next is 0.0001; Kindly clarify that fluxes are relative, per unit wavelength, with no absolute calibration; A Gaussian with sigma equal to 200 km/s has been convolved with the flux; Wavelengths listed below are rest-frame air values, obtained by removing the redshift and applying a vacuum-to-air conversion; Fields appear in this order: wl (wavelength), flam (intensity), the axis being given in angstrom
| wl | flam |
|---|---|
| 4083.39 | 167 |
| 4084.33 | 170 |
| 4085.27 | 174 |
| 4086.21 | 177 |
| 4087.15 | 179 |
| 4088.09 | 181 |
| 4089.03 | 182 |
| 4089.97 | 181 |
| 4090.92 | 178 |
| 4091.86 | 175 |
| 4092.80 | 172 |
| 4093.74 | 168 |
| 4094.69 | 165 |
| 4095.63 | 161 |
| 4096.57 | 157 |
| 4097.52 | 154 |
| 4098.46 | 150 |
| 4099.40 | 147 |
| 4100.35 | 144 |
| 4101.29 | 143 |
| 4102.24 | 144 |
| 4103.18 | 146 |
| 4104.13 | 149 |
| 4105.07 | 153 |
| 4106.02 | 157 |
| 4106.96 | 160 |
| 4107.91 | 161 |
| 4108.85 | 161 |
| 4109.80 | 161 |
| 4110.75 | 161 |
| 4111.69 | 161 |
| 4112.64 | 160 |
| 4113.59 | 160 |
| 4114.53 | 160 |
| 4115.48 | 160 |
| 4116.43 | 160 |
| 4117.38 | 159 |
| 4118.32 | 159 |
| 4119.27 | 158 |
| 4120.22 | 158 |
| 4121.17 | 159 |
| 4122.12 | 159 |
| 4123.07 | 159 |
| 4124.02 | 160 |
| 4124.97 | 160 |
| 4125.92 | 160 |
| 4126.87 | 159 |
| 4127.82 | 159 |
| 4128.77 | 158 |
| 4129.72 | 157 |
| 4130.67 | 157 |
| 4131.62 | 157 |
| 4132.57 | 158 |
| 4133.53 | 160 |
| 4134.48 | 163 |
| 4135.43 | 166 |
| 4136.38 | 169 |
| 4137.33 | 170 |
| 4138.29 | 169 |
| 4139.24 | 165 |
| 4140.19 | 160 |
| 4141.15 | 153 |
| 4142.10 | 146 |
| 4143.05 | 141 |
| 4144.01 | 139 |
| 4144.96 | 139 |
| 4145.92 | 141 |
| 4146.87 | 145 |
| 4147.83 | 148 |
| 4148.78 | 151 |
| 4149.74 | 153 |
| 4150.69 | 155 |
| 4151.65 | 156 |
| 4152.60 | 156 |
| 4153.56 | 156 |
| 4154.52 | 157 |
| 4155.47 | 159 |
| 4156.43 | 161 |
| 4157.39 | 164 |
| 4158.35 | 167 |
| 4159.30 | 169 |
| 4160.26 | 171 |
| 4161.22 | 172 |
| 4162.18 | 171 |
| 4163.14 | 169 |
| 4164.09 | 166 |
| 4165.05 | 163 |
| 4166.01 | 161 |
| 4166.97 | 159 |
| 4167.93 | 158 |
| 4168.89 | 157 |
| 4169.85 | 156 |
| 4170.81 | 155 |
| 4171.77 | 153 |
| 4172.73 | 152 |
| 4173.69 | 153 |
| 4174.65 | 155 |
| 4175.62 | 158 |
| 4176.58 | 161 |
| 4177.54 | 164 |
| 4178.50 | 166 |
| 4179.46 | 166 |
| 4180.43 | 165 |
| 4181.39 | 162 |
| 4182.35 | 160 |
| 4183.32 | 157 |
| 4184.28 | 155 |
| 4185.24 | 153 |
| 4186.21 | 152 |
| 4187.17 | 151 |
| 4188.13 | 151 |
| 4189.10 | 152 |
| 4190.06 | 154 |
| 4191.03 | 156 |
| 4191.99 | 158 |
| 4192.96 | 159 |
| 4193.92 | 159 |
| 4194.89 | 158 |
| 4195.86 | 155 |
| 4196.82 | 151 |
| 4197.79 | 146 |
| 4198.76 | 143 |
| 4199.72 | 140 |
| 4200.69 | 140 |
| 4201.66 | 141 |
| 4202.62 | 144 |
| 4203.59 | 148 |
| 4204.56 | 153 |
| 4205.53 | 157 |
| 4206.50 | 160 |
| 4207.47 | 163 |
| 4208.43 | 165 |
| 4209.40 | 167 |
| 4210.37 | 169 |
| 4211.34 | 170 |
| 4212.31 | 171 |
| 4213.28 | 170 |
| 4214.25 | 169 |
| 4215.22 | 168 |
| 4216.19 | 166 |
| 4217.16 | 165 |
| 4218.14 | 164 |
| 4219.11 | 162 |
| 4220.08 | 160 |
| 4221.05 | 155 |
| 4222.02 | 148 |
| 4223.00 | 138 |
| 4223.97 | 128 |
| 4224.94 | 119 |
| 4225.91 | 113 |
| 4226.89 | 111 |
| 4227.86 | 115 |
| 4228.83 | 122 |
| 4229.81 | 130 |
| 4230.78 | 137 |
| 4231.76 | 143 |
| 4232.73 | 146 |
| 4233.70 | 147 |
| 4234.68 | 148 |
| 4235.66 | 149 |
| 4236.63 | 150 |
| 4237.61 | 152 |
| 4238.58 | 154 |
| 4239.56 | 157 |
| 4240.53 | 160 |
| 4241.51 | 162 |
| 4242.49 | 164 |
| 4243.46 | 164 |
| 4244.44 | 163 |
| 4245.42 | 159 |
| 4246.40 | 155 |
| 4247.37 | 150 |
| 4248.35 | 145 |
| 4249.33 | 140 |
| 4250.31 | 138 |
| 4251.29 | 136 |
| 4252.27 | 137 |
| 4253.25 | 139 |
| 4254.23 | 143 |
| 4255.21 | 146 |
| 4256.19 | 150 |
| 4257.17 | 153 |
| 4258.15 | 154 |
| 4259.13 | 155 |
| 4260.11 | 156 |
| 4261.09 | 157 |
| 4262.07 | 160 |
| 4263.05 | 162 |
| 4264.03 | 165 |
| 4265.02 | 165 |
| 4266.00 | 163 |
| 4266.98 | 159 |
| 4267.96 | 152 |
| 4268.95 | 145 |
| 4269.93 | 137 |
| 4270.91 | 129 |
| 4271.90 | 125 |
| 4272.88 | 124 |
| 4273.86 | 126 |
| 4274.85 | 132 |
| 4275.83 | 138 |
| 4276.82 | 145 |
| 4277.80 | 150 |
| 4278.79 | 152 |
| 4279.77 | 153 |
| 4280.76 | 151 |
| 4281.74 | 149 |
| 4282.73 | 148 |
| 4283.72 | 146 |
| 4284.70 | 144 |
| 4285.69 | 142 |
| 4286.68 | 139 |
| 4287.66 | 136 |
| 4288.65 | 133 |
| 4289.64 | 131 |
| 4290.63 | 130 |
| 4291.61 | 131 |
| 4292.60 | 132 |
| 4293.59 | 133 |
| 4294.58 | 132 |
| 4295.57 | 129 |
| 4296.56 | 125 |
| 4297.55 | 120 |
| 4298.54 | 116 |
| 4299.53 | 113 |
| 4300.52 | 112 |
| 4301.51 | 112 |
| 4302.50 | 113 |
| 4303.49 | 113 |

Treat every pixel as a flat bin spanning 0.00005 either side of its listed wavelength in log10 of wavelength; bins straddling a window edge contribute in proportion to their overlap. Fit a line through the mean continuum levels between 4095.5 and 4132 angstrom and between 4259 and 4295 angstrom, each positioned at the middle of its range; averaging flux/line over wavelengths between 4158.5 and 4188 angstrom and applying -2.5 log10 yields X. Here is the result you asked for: -0.06 mag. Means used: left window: 157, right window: 144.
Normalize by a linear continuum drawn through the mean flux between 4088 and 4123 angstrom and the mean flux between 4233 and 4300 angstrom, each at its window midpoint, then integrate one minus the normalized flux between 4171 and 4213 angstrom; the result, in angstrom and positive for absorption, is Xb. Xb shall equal -1.2 angstrom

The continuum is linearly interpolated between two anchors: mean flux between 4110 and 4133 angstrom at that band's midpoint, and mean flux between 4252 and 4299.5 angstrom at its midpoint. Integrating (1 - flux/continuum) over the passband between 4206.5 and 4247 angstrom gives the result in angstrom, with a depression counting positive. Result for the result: -1.1 angstrom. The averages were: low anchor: 159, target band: 152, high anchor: 142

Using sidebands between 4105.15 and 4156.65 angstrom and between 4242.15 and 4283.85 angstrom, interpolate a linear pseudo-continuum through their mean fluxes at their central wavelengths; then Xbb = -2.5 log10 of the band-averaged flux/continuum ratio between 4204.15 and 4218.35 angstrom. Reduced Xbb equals -0.09 mag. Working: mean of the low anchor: 157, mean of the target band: 165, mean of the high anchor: 148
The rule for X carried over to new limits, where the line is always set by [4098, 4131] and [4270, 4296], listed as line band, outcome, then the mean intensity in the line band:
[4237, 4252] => -0.08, 153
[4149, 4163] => -0.07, 162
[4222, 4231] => 0.16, 125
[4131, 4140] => -0.07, 164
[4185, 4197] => -0.05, 155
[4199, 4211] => -0.05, 154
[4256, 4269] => -0.13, 157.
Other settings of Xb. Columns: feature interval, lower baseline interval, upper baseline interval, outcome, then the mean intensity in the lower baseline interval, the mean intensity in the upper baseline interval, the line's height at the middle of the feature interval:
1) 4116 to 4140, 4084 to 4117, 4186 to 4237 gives -0.3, 162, 150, 159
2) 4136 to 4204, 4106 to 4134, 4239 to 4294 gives -0.5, 159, 147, 155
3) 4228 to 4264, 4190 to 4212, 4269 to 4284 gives -0.8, 155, 140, 146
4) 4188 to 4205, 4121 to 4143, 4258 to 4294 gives 0.3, 160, 145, 153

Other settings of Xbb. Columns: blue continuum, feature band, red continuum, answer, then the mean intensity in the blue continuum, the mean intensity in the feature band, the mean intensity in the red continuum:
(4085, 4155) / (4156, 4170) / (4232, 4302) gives -0.07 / 159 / 164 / 144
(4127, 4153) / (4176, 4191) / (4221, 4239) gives -0.08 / 155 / 158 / 137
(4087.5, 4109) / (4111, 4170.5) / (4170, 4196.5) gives 0.00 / 160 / 159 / 157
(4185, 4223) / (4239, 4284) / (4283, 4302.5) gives -0.08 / 157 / 149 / 129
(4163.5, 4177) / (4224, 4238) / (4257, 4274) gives 0.14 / 158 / 134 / 150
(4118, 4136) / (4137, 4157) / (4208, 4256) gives 0.03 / 159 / 153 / 150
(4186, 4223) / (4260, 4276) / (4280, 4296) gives -0.03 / 157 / 147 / 138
